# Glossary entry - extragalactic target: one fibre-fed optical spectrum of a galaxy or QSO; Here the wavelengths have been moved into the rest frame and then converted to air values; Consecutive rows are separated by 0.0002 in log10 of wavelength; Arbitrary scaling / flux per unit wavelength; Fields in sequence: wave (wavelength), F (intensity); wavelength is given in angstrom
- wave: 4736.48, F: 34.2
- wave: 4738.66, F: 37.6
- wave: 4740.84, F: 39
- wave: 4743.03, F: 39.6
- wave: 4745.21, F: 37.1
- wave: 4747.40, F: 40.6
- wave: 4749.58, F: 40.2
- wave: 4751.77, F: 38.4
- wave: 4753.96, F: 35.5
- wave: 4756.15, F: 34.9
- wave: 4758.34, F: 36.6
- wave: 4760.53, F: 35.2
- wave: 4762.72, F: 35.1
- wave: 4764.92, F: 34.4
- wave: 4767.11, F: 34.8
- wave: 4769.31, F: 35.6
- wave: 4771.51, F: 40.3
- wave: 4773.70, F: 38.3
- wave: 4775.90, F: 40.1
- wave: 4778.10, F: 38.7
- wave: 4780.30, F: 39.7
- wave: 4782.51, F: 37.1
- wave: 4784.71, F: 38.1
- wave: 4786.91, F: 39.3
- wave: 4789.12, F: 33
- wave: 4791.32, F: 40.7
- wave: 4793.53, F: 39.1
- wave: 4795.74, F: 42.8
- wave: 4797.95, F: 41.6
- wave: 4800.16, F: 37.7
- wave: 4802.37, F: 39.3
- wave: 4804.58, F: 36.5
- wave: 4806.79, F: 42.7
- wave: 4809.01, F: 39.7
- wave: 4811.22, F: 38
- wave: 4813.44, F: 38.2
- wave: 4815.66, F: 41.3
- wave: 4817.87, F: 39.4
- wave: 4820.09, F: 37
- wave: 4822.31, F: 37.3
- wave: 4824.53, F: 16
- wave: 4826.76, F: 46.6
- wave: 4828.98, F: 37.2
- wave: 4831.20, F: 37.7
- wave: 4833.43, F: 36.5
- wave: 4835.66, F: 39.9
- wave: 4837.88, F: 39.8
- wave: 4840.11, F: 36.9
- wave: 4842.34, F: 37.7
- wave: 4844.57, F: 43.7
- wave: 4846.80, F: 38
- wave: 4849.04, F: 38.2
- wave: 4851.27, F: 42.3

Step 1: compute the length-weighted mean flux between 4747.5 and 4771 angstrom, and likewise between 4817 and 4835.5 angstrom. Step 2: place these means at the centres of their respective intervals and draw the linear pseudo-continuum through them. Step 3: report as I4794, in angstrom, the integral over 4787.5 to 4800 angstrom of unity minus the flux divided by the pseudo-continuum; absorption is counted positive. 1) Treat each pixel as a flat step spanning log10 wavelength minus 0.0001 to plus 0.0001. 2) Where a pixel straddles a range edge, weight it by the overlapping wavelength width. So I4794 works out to -1.1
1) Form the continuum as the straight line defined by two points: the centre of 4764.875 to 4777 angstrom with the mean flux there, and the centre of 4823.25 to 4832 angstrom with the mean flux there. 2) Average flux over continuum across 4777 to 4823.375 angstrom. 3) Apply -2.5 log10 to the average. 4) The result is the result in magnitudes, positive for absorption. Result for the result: -0.09 mag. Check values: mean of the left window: 37.5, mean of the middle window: 38.9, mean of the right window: 34.3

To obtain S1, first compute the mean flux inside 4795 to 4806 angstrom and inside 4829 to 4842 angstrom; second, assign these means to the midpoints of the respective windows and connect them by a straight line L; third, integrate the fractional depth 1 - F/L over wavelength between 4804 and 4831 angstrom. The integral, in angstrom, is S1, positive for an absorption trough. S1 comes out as 0.93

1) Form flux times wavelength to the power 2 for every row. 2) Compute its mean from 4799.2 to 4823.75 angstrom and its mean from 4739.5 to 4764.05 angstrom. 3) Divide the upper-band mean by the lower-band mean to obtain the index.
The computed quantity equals 1.06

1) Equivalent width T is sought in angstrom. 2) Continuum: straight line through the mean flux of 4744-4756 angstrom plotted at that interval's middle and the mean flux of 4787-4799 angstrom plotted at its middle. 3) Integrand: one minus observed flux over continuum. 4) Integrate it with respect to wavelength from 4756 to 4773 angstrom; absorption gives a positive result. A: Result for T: 1.1 angstrom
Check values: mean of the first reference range 38.1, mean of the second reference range 39.4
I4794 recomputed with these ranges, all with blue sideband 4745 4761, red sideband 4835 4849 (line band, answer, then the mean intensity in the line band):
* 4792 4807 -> -0.6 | 39.8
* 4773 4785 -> -0.2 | 38.7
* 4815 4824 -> 0.4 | 37.2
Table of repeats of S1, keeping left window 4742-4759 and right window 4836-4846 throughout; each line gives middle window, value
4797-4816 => -0.22 angstrom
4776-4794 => 0.11 angstrom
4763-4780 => 0.37 angstrom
